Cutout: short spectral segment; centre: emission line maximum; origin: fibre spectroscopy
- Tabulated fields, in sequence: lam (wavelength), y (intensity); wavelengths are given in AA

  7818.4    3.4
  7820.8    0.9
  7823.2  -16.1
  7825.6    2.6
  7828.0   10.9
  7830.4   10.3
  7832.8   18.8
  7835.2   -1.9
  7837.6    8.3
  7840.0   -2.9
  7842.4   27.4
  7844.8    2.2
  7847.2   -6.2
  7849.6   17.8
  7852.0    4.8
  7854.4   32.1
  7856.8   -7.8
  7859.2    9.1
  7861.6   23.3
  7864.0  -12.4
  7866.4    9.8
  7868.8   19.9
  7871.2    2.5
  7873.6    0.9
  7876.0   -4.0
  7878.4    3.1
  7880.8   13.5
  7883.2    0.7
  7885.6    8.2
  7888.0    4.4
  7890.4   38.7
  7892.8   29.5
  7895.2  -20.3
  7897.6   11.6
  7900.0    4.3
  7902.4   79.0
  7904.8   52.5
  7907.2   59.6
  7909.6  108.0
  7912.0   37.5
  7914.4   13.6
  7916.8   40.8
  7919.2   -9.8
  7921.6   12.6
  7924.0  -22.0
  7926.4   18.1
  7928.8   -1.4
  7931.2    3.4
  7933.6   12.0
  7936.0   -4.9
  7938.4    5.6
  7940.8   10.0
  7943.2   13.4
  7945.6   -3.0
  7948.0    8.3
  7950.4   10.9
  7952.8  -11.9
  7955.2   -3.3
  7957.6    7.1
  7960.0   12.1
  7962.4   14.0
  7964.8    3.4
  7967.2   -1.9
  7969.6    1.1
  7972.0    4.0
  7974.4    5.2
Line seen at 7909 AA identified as [O II] 3727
